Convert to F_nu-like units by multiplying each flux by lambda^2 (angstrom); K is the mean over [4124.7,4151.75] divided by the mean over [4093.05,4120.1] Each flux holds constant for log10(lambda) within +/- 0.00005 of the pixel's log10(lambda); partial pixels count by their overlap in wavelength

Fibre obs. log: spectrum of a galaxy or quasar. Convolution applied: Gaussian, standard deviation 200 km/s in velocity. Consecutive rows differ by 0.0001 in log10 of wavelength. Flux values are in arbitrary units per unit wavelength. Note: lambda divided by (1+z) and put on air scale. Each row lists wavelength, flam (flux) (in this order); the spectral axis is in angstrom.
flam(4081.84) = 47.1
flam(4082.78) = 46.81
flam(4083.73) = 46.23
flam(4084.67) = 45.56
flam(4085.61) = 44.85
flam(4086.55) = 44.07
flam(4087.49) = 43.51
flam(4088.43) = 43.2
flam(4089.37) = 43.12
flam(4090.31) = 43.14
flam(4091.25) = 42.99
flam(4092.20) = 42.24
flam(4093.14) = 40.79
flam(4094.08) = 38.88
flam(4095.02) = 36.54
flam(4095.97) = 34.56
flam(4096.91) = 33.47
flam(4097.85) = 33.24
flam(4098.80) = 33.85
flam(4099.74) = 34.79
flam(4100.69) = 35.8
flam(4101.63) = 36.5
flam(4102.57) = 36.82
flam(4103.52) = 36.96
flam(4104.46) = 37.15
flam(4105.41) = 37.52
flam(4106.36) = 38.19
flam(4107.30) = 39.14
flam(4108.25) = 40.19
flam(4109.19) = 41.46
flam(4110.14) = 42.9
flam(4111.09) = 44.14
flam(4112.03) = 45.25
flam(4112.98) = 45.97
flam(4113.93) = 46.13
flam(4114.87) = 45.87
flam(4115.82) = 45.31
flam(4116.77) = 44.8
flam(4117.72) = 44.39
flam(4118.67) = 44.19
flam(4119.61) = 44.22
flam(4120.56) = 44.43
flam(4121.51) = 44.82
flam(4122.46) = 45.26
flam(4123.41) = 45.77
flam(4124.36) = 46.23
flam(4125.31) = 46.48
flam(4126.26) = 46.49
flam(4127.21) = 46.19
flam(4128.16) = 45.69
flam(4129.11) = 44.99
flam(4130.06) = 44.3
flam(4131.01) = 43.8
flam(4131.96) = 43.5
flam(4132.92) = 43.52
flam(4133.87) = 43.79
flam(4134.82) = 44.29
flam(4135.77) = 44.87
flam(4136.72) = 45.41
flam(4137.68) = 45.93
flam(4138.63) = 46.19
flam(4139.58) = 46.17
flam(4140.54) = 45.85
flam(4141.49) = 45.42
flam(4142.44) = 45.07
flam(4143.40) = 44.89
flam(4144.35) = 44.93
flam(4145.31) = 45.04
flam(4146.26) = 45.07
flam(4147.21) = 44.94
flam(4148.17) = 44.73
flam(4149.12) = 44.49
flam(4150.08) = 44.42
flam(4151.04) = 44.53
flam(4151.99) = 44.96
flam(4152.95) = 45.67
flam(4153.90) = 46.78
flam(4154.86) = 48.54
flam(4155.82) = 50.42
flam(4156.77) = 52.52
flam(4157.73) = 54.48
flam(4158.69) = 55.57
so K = 1.14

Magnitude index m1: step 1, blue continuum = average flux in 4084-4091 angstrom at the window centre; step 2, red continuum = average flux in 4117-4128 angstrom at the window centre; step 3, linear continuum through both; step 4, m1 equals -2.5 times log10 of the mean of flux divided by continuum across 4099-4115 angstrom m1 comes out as 0.12 mag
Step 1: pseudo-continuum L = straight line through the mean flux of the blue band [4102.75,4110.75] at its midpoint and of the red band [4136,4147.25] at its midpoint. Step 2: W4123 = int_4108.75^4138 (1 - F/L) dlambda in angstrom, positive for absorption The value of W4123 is -1.92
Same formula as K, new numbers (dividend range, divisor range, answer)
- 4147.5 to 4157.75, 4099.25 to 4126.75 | 1.13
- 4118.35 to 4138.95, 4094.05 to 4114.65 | 1.18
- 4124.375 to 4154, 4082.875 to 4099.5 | 1.14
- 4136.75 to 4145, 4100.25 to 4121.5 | 1.10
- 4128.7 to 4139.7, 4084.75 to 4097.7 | 1.12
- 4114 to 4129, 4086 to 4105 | 1.19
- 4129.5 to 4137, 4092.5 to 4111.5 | 1.19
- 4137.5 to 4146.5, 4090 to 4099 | 1.23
